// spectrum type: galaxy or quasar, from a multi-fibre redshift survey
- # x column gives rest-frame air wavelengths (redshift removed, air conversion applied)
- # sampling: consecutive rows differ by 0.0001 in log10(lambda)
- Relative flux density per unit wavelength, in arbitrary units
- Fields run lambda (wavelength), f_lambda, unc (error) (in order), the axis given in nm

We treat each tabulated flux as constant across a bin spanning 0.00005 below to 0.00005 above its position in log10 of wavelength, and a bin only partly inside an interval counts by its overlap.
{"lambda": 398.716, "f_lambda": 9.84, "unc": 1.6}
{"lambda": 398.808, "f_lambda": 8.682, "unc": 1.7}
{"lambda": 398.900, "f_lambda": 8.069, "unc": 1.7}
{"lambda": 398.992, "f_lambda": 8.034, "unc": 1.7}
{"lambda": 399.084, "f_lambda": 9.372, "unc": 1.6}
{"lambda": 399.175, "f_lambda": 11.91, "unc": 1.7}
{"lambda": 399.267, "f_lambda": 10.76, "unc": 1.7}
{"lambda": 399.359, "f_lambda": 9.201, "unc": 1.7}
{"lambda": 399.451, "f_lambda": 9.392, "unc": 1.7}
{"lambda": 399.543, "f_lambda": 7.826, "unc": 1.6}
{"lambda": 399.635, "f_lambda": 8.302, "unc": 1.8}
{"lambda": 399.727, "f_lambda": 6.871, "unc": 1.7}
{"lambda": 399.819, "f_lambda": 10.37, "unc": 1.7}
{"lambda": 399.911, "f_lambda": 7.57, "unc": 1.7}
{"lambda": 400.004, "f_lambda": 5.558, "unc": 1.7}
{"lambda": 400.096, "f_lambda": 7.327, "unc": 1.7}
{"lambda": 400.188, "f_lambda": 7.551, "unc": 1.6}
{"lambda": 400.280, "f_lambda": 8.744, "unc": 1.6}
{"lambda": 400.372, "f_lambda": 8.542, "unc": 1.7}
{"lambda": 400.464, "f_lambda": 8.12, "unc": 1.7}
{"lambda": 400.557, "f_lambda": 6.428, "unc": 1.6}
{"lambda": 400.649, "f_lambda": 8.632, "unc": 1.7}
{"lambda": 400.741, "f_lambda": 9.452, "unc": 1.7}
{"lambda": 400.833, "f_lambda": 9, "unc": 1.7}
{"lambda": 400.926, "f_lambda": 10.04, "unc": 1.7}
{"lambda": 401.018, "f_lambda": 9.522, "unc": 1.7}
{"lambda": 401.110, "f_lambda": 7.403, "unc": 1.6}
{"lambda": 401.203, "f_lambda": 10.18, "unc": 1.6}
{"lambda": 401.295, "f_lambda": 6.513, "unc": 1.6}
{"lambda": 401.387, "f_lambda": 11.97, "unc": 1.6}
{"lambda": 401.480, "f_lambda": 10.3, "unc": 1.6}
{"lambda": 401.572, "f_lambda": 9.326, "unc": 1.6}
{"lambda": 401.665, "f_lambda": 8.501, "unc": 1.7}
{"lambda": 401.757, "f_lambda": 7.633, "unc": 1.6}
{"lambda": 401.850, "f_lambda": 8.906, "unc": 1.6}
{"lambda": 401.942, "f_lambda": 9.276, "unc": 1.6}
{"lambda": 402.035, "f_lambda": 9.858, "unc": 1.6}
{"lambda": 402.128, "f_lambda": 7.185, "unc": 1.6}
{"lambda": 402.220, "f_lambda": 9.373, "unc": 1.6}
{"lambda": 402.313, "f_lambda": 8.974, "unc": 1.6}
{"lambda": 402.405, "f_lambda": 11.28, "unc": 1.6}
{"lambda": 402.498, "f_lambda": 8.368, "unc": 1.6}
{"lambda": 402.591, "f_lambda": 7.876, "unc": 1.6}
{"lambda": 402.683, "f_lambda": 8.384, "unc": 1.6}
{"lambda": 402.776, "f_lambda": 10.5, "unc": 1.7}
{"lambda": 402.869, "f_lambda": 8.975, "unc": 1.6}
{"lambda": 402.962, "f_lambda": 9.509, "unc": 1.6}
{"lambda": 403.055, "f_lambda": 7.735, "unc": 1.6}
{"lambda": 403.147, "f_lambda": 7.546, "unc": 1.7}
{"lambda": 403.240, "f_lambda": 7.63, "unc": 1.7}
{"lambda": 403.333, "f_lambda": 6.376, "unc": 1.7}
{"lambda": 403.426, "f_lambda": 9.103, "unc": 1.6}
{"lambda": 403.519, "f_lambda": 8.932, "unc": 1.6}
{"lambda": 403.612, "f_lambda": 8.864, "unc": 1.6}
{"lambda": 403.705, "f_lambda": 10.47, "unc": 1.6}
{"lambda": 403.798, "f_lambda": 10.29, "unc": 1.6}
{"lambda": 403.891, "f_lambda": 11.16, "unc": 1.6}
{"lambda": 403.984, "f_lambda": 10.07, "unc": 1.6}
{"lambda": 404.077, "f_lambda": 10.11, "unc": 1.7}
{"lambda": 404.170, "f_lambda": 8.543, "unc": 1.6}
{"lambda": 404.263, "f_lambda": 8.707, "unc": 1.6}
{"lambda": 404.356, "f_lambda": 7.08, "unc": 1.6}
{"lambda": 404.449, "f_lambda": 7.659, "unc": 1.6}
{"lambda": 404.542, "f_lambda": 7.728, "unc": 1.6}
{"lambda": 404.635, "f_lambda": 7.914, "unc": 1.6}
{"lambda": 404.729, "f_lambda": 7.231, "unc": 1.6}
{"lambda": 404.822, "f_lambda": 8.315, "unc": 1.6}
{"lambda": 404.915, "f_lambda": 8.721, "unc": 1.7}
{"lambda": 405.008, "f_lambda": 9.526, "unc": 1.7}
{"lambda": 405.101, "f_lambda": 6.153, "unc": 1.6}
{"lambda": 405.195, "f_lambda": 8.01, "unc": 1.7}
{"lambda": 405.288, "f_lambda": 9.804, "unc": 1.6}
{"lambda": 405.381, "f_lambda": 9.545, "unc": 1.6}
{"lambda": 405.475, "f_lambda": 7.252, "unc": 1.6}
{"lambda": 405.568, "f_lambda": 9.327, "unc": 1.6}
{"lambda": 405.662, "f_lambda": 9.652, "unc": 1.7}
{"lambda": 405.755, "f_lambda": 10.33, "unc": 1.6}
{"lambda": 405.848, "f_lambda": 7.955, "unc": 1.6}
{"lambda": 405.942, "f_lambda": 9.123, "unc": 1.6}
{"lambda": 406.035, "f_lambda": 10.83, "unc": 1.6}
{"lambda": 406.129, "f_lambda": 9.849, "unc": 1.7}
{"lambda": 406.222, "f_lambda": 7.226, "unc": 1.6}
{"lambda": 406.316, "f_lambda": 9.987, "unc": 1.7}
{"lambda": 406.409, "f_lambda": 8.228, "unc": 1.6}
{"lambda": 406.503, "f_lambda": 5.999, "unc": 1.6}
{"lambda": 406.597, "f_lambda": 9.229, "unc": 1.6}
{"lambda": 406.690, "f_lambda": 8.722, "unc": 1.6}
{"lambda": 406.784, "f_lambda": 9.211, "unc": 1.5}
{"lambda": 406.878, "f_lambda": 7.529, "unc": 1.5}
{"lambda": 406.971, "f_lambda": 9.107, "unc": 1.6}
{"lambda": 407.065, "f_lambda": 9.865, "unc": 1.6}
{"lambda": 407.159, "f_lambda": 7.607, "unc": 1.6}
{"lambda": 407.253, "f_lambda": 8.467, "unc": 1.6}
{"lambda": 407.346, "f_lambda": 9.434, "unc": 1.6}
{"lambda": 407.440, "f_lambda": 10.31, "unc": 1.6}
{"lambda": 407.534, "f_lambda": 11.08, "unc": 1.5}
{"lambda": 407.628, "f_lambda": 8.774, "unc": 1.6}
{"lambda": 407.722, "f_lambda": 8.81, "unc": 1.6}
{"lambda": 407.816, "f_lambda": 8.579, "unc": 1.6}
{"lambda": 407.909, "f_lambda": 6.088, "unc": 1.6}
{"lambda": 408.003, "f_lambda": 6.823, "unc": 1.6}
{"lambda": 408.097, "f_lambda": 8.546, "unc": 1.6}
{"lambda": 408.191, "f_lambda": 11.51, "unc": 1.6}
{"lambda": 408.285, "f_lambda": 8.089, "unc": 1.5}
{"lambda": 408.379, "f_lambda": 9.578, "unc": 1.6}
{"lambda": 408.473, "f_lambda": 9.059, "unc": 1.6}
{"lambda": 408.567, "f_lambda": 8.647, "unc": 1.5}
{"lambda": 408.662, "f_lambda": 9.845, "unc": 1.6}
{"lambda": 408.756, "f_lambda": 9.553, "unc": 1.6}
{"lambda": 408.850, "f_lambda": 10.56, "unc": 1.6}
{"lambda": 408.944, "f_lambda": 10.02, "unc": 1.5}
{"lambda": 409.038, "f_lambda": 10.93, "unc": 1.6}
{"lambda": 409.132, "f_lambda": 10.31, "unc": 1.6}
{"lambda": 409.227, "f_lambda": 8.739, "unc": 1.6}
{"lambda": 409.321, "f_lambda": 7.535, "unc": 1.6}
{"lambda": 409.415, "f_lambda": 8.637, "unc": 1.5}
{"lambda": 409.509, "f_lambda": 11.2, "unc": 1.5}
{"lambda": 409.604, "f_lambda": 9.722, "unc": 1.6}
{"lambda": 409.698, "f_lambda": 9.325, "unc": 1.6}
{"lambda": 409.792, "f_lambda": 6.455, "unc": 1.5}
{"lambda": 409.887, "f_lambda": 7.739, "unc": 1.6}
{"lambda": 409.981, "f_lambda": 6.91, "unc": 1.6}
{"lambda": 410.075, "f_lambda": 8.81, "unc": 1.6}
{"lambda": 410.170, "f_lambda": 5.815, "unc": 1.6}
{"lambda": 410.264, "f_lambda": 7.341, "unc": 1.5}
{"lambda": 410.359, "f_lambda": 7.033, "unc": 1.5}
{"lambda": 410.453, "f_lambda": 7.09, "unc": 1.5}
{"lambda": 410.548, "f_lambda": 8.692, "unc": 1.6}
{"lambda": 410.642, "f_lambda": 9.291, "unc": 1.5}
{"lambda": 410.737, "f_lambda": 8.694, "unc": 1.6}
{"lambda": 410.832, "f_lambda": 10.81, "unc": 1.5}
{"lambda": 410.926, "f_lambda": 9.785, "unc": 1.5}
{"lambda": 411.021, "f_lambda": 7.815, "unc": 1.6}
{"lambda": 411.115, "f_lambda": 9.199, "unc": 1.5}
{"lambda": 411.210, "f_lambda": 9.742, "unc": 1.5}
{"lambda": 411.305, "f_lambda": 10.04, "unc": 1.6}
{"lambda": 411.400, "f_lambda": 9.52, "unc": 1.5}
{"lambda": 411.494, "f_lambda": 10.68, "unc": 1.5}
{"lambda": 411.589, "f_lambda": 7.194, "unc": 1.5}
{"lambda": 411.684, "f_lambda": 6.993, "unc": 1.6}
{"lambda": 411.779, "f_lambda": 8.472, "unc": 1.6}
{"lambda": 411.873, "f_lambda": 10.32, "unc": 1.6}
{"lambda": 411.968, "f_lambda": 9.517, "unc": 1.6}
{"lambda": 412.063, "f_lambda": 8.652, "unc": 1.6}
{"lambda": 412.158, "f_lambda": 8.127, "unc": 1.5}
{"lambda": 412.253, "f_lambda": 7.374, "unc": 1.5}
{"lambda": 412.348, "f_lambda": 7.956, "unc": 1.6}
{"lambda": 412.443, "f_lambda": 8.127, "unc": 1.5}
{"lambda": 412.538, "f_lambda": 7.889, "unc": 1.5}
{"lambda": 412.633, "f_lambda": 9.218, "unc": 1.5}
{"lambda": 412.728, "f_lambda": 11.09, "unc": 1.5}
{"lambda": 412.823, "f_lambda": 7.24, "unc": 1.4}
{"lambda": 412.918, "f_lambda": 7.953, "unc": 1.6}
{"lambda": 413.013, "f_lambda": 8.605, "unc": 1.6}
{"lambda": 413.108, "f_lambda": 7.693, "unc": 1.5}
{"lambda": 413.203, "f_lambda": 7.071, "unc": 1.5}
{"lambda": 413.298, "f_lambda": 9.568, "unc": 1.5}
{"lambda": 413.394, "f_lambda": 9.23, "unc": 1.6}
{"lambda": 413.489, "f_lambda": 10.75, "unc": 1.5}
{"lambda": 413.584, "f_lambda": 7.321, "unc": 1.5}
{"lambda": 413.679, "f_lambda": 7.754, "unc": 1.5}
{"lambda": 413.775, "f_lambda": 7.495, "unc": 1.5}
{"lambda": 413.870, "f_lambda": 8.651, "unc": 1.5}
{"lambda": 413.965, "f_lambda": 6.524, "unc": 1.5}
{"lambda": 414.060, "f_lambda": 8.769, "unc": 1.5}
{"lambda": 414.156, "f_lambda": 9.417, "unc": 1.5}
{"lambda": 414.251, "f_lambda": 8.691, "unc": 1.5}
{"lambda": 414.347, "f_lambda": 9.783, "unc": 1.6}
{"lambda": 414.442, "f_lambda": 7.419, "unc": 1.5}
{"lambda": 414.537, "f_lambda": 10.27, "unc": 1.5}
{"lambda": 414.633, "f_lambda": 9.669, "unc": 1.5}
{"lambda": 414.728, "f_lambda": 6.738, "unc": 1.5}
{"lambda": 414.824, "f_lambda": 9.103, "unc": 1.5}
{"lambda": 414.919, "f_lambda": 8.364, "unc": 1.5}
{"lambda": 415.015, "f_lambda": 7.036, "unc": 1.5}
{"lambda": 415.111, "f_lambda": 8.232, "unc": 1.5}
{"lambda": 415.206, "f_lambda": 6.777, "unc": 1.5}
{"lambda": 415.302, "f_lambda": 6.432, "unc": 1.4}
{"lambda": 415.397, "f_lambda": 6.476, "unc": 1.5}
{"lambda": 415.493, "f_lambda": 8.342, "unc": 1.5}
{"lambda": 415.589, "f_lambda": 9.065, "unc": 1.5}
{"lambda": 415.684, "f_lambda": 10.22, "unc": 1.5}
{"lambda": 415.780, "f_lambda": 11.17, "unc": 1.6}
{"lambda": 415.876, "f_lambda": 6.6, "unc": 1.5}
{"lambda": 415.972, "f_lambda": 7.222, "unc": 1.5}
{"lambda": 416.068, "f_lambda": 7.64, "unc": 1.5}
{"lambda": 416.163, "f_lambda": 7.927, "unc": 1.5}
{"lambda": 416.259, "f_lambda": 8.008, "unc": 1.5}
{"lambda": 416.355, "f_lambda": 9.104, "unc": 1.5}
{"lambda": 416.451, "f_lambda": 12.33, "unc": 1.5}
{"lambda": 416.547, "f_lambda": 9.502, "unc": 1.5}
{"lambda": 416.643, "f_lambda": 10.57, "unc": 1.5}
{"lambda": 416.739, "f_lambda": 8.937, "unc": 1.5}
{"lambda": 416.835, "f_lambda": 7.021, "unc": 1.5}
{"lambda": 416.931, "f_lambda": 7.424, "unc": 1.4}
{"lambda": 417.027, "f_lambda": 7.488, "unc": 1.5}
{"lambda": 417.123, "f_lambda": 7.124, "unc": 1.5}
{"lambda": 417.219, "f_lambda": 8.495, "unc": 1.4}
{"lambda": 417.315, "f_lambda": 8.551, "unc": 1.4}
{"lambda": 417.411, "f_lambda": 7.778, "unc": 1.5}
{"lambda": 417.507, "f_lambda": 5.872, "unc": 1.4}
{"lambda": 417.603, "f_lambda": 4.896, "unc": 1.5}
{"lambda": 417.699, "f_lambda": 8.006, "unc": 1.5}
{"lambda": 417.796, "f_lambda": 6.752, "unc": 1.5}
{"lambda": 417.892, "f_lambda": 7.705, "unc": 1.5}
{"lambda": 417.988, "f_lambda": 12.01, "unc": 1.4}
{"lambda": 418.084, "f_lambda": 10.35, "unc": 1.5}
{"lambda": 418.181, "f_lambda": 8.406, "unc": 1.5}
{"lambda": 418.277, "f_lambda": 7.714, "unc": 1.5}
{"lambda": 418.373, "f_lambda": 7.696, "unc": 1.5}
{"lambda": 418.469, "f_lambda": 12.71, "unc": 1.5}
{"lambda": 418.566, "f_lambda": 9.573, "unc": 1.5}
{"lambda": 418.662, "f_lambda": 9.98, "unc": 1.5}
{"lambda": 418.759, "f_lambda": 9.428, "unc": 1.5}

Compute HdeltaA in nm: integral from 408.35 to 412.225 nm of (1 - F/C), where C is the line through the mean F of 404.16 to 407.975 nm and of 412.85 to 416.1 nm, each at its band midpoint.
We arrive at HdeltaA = -0.194 nm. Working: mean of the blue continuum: 8.62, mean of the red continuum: 8.29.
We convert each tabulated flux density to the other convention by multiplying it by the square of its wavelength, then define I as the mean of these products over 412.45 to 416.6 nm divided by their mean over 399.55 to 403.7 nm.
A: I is 1.0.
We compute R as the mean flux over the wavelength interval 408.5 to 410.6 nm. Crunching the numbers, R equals 8.68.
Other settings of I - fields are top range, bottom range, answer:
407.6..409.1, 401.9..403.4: 1.08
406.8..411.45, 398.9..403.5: 1.06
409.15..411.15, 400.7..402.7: 0.97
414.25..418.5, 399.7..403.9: 1.03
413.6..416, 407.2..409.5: 0.92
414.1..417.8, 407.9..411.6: 0.96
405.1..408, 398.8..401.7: 1.04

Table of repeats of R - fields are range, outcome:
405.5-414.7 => 8.78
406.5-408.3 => 8.77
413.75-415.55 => 8.13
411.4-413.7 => 8.57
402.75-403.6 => 8.44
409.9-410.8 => 7.79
